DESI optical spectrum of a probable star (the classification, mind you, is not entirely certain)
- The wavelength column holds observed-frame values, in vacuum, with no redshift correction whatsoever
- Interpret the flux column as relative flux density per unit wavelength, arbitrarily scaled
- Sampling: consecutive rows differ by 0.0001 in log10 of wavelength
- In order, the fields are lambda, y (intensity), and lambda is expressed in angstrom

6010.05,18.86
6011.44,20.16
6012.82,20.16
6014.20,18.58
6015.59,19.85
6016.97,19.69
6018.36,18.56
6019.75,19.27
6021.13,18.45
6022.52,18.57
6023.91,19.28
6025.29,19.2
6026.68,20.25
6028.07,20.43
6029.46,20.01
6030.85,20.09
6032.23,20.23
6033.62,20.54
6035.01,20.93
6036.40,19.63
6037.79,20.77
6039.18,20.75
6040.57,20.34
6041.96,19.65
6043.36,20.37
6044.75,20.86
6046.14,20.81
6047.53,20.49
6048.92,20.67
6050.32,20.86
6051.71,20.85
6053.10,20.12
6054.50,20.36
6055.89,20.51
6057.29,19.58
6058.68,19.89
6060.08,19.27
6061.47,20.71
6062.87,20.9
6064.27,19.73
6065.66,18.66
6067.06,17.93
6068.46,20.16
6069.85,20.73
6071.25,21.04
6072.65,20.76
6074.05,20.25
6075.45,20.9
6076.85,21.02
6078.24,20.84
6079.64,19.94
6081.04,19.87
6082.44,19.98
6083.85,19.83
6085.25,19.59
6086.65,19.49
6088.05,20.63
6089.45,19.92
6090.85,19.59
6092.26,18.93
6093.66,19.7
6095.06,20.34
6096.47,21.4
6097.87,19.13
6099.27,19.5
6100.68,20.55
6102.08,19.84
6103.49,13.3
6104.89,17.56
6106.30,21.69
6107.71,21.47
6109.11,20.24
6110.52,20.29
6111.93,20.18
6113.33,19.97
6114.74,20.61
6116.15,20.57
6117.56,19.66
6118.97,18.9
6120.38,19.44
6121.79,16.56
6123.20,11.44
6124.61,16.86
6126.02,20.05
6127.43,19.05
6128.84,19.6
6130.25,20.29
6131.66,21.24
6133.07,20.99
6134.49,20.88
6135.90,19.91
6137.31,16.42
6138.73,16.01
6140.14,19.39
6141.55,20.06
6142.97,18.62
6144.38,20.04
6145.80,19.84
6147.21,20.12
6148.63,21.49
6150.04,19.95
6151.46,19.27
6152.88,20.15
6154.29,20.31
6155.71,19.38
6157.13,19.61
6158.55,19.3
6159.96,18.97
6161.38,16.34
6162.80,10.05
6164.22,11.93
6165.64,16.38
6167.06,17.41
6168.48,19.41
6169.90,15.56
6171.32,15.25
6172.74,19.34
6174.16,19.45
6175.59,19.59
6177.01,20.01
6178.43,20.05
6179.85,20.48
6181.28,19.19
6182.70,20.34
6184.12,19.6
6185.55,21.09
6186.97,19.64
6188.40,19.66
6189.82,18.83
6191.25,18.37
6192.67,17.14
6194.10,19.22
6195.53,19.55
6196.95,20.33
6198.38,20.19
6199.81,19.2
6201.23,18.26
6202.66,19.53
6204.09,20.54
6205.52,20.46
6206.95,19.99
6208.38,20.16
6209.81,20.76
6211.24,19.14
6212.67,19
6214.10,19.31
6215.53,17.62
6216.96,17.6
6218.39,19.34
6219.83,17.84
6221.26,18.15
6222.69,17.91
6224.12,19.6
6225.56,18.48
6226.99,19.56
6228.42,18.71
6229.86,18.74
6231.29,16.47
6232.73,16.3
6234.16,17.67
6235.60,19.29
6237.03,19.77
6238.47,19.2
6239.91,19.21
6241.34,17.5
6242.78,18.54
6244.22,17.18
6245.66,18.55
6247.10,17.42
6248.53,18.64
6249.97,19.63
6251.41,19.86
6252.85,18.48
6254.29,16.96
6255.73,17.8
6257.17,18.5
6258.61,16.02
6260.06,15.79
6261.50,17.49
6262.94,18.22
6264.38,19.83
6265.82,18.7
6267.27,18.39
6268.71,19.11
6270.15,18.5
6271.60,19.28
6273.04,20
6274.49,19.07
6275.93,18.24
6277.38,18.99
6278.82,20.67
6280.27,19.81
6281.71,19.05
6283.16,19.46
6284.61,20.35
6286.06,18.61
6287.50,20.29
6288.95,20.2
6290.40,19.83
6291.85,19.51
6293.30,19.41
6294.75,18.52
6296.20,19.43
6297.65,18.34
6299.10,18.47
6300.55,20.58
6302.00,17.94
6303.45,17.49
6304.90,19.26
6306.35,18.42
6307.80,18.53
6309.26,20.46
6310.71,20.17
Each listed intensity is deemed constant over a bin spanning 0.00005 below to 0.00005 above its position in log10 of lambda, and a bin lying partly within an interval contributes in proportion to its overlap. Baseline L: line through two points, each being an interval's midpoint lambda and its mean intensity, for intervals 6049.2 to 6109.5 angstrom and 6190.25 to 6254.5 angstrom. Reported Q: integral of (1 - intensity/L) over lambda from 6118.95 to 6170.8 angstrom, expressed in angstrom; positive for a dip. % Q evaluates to 2.8 angstrom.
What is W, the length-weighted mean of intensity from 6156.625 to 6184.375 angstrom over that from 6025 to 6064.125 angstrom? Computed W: 0.9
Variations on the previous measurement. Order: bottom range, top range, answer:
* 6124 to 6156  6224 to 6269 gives 0.93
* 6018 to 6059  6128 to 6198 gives 0.94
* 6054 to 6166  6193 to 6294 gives 0.98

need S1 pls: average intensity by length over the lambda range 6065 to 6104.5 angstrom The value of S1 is 19.8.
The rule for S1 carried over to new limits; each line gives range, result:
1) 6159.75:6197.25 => 18.2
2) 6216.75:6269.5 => 18.3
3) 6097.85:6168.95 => 18.8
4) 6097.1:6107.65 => 19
